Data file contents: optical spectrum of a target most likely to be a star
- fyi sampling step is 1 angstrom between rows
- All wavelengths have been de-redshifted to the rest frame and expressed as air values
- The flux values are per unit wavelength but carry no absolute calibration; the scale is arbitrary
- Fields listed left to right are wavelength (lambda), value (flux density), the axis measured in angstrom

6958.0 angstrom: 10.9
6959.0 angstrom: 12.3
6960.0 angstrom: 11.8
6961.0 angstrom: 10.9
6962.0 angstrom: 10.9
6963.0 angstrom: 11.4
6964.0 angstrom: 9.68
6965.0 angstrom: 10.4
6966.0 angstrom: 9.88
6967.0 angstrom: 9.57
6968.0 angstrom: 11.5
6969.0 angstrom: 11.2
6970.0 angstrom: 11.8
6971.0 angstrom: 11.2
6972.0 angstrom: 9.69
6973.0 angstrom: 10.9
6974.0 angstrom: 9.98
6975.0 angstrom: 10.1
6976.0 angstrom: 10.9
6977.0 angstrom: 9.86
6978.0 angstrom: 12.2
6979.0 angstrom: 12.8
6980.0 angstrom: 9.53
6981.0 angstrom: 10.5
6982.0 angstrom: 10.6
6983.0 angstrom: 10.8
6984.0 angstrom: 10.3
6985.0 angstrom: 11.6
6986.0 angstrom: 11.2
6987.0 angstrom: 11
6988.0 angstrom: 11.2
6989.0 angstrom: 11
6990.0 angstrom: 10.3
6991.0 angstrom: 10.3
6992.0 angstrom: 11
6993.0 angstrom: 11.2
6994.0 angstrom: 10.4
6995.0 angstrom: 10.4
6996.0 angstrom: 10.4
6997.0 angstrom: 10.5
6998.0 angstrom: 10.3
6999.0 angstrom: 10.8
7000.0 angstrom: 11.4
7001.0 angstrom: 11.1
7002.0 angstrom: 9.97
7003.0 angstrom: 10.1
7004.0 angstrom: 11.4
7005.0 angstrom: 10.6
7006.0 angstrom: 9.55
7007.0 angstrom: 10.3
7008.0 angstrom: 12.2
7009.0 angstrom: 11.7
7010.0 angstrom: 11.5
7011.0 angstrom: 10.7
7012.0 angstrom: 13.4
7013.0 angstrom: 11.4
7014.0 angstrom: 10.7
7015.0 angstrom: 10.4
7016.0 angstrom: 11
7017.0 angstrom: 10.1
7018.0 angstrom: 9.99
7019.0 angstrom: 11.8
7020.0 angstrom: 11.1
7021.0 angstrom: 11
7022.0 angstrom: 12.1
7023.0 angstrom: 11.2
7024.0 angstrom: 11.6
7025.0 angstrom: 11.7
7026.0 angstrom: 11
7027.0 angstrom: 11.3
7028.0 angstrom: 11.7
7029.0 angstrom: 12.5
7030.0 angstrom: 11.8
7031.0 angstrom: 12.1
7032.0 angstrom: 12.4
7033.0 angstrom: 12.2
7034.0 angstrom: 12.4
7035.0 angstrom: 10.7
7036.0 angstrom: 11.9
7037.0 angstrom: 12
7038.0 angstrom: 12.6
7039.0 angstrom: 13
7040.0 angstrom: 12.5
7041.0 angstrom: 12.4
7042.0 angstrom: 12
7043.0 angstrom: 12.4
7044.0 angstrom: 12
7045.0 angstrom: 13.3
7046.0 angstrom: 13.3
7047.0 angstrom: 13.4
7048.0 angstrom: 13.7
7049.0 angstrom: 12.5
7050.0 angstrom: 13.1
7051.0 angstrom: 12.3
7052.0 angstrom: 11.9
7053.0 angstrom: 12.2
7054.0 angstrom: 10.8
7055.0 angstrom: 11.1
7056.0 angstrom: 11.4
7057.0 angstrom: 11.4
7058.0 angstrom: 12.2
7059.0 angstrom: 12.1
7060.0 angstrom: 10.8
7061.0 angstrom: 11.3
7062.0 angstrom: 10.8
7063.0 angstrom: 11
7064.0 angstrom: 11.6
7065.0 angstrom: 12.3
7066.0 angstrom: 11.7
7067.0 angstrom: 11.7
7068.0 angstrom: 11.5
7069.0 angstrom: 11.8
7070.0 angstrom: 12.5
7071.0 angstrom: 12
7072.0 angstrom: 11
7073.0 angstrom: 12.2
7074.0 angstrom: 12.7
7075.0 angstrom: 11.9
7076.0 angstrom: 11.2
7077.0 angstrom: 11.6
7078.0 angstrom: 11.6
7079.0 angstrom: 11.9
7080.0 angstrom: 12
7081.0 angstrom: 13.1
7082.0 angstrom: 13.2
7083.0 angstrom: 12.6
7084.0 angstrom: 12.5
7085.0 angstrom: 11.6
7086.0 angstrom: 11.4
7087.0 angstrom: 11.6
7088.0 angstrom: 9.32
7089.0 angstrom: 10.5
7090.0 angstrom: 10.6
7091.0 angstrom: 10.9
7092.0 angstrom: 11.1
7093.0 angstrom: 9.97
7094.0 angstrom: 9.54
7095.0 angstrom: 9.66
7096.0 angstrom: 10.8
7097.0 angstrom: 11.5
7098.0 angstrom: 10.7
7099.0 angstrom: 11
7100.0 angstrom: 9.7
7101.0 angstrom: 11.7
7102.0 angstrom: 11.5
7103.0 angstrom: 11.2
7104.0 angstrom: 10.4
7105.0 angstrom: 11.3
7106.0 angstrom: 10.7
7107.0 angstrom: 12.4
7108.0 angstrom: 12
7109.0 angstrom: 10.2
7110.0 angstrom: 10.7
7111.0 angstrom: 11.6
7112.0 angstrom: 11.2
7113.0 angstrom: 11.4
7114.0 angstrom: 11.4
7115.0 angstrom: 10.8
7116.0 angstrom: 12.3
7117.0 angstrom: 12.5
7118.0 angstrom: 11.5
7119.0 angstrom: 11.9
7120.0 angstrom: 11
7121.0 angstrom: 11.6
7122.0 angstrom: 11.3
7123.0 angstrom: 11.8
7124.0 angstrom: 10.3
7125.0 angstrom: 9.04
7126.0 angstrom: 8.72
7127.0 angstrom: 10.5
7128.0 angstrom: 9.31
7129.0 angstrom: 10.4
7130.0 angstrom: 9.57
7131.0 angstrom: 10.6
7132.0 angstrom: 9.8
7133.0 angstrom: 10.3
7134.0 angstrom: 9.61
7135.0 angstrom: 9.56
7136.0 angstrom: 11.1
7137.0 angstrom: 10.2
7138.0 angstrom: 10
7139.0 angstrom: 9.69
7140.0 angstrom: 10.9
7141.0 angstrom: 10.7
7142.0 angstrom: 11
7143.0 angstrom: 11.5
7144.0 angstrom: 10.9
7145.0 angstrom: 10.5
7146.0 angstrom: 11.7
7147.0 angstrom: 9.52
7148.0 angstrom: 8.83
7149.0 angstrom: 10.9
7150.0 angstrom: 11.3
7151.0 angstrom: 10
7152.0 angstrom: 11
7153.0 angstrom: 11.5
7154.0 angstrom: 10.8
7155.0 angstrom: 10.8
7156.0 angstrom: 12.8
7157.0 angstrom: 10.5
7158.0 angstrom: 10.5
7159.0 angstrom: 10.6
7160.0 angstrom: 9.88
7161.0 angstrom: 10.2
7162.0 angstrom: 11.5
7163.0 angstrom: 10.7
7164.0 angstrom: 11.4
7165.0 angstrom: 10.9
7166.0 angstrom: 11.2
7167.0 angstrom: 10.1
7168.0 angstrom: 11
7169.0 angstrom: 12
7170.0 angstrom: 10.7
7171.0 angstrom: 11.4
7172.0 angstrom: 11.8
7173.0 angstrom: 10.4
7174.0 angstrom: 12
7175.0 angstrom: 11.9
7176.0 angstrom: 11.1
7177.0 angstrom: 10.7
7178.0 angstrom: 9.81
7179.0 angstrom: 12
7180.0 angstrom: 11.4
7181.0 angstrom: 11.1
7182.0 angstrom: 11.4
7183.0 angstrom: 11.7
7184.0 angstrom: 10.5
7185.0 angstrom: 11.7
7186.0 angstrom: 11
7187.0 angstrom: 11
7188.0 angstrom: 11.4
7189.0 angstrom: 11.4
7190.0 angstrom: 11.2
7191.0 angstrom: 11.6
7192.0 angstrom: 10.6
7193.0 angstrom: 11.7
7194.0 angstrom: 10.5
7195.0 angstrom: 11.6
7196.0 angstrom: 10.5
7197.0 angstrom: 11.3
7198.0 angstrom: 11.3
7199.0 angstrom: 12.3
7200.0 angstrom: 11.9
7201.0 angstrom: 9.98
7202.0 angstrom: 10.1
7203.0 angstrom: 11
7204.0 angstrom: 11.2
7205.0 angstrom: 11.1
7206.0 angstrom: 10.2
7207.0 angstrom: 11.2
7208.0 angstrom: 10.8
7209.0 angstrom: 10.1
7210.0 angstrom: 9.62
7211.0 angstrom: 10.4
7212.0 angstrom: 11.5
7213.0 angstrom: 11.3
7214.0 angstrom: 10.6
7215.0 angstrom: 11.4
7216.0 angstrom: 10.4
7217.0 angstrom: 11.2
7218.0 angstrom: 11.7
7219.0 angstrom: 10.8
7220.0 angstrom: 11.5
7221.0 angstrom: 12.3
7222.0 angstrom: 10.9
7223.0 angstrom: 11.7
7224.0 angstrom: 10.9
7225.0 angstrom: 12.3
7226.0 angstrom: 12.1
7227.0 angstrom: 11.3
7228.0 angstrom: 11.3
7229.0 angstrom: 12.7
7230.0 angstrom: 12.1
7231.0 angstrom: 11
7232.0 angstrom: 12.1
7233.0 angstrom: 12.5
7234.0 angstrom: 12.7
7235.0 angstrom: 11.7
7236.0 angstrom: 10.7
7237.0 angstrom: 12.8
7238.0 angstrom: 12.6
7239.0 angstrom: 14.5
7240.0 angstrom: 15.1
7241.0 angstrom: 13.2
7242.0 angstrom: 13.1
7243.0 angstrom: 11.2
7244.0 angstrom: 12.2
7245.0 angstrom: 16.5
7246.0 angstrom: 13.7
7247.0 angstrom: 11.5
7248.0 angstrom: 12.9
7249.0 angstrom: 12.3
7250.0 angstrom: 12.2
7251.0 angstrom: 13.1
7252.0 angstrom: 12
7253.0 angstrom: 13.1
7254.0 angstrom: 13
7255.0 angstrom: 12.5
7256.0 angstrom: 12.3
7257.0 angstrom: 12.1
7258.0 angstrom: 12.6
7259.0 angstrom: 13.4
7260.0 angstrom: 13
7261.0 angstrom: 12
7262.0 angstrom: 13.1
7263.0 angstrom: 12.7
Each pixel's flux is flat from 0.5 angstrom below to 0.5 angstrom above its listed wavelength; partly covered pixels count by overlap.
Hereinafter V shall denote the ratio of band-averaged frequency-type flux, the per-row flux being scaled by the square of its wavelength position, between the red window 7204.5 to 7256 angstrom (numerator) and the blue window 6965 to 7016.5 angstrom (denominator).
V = 1.18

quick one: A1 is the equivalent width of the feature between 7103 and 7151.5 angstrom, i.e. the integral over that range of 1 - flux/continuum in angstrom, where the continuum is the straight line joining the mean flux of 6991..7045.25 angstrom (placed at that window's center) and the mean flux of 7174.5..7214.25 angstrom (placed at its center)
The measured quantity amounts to 1.95 angstrom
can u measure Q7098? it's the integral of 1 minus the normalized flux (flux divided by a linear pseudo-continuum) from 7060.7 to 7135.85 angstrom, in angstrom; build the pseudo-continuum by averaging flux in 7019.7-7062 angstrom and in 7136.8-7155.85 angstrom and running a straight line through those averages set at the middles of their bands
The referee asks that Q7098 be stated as 0.9 angstrom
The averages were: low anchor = 12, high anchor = 10.7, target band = 11.1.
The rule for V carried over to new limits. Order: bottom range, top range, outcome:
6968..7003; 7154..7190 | 1.09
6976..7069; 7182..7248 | 1.07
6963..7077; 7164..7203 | 1.03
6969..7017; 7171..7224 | 1.08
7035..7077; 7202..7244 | 1.01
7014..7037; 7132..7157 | 0.96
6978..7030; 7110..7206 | 1.03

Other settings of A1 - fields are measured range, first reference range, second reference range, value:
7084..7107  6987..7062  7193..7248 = 1.5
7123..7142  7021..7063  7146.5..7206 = 2.1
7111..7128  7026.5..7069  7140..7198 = 0.6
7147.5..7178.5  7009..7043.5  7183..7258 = 2.1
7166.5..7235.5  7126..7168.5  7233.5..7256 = 3.2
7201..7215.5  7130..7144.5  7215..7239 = 0.9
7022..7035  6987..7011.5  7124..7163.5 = -1.3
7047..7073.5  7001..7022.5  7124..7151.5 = -2.8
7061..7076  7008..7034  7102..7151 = -0.8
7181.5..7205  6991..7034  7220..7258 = 1.9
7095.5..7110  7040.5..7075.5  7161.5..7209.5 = 0.8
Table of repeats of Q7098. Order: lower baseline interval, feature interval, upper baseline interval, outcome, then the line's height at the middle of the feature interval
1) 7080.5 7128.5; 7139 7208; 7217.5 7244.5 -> 3.8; 11.6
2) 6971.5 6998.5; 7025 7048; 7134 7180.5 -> -3.2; 10.7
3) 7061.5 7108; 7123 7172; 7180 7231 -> 3.1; 11.3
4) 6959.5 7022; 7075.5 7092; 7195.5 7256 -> -0.5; 11.2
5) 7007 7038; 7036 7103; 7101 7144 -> -3.1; 11.2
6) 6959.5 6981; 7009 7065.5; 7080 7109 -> -4.3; 11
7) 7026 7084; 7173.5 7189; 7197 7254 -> 0.8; 11.9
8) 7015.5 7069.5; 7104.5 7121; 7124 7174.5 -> -0.6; 11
